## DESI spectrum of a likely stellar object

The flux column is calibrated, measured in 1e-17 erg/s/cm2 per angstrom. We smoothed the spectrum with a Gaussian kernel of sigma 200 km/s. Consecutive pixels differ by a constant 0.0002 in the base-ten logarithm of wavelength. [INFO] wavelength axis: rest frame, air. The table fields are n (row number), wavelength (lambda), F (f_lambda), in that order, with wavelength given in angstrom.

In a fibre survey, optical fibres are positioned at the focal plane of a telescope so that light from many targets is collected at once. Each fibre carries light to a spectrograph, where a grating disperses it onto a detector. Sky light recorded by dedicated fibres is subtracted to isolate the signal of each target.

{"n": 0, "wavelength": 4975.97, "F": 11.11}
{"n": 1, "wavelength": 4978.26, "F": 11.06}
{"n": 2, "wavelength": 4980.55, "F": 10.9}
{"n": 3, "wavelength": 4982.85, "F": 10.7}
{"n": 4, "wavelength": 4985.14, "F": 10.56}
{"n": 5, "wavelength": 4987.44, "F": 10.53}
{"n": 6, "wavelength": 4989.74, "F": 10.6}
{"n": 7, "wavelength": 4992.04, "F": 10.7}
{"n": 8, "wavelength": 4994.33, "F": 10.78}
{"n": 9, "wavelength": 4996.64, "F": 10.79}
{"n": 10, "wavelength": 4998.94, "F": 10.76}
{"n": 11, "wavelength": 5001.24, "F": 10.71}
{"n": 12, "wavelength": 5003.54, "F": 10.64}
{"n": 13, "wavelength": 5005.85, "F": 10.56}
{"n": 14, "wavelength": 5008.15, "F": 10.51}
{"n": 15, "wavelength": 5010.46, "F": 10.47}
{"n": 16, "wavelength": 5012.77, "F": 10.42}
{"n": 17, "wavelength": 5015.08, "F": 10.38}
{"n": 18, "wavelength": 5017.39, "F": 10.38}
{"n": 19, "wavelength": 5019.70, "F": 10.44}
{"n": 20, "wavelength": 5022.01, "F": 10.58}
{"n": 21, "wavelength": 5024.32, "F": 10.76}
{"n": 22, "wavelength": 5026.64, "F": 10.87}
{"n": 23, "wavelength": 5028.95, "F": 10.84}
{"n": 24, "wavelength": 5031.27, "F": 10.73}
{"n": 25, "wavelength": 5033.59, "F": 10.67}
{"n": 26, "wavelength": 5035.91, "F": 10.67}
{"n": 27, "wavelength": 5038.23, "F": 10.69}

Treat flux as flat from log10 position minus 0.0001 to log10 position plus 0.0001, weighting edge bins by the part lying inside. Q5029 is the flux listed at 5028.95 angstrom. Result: 10.84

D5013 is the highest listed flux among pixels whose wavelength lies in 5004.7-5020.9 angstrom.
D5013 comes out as 10.56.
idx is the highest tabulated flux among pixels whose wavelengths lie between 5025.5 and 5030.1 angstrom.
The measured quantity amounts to 10.87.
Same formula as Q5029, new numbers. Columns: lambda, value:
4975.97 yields 11.11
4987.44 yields 10.53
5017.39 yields 10.38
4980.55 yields 10.9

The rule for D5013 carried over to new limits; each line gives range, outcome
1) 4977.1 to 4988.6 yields 11.06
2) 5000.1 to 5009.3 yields 10.71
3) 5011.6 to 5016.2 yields 10.42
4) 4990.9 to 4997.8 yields 10.79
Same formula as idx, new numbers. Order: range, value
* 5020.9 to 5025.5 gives 10.76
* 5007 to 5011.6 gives 10.51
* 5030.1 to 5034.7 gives 10.73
